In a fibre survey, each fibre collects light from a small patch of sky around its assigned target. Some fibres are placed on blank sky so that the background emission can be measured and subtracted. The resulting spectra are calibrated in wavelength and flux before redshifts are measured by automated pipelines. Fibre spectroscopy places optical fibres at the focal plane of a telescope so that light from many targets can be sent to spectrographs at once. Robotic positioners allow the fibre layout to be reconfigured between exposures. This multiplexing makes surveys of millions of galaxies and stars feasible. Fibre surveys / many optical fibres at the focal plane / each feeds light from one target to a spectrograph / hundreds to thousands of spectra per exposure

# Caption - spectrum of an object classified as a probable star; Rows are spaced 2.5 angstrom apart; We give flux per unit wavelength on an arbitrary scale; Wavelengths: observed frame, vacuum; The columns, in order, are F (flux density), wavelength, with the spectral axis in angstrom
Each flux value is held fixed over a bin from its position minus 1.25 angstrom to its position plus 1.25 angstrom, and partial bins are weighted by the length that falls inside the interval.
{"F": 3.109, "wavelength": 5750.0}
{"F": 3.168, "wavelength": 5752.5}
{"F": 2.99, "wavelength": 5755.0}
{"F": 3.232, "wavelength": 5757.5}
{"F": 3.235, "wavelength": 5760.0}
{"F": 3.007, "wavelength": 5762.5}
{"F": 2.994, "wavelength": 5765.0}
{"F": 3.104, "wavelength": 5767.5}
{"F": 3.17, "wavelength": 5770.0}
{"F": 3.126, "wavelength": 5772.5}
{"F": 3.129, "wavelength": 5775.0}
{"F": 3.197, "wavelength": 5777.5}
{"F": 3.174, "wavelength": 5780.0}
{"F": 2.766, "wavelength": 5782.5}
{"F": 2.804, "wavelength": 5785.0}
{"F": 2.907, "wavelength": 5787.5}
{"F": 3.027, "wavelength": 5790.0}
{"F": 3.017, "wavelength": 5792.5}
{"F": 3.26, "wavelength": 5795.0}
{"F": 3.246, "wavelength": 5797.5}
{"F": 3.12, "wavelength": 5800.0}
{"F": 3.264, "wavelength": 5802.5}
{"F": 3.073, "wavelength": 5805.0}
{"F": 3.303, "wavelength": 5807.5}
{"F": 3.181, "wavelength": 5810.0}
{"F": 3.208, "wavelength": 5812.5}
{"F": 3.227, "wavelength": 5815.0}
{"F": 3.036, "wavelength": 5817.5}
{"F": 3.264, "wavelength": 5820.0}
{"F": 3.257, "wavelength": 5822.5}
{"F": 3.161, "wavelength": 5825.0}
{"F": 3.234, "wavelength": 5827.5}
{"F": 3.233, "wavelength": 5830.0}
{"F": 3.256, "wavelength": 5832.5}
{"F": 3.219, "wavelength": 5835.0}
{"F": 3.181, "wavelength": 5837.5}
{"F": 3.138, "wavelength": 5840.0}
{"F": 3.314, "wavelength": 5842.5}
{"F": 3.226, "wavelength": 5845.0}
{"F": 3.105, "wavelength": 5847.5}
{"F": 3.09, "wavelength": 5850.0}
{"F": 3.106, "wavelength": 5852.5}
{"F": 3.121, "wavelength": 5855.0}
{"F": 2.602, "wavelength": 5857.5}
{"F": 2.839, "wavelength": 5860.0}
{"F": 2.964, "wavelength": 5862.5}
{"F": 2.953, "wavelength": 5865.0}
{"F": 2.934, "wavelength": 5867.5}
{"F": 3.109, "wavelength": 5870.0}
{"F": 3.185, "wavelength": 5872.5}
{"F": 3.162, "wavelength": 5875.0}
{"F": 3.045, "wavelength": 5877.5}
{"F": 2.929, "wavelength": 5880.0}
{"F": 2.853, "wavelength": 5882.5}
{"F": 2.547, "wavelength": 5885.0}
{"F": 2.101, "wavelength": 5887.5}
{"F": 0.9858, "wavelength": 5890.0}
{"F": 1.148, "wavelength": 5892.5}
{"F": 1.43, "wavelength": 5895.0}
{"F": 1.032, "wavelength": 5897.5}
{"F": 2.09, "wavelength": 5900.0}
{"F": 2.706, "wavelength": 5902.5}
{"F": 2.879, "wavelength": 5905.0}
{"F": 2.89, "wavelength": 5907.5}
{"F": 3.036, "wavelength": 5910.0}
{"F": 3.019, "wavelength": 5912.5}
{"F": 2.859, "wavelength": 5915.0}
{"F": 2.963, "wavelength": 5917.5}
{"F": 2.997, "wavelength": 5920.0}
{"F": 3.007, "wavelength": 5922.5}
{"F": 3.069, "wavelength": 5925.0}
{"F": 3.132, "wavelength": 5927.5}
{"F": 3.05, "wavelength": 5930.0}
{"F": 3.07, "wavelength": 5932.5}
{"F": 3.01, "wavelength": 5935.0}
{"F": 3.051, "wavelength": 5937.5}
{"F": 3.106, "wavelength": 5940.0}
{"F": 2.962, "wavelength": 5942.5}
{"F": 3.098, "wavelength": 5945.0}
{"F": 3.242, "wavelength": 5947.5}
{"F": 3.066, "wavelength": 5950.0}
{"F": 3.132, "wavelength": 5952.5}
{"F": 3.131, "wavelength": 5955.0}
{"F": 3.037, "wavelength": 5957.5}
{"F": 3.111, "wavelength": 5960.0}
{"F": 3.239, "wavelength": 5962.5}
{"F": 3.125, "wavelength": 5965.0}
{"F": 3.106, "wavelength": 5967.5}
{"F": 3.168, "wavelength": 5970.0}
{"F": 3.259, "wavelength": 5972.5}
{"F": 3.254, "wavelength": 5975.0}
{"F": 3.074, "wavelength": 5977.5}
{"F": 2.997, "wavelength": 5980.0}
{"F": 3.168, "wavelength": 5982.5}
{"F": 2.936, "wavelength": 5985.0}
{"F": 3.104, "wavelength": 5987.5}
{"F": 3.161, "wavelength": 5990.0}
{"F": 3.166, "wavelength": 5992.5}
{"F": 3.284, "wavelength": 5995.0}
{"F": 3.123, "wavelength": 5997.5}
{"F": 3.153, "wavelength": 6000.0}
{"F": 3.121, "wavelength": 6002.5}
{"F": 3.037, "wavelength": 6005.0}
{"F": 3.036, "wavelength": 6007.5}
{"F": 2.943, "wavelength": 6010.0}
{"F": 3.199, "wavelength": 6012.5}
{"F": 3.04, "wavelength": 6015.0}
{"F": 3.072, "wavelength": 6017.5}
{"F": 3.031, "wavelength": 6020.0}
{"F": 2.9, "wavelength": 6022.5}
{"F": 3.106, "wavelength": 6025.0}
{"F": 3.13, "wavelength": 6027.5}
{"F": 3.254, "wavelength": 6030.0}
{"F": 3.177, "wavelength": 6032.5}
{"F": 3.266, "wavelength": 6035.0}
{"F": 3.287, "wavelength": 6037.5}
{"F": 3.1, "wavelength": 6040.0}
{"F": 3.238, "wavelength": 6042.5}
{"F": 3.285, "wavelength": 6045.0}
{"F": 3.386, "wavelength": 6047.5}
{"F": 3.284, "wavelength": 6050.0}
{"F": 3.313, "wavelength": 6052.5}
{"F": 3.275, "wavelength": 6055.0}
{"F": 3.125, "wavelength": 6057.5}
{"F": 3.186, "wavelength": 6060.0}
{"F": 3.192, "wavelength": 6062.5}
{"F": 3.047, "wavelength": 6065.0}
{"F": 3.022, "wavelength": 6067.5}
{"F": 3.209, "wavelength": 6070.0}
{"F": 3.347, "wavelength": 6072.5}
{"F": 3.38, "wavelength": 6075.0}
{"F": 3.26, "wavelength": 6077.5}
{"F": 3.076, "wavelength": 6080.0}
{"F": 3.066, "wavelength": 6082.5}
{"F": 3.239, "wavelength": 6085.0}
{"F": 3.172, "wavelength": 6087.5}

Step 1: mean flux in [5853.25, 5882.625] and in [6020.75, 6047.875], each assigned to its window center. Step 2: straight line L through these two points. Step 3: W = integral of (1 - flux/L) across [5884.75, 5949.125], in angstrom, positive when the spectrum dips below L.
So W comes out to 8.62 angstrom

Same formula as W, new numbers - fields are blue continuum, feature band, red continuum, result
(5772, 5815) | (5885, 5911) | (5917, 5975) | 8.86 angstrom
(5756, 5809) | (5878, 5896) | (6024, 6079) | 6.27 angstrom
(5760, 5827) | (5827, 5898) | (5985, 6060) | 8.09 angstrom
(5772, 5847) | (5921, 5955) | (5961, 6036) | 0.57 angstrom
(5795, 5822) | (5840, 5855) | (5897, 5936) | -0.47 angstrom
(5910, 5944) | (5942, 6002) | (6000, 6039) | -1.30 angstrom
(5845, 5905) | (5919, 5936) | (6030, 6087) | -1.73 angstrom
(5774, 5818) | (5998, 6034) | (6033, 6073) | 1.30 angstrom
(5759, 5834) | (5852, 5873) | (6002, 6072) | 1.15 angstrom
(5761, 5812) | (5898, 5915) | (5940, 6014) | 2.24 angstrom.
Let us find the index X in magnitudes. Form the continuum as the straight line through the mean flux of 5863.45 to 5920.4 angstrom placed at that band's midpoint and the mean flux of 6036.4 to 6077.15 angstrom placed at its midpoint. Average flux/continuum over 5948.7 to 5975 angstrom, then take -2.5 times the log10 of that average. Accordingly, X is -0.110 mag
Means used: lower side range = 2.55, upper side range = 3.23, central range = 3.14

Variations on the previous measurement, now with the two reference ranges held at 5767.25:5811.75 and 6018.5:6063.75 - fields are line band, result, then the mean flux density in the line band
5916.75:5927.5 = 0.04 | 3.03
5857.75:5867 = 0.09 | 2.89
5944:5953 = 0.01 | 3.14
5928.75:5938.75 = 0.04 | 3.05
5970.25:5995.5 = 0.01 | 3.14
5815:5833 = -0.03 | 3.21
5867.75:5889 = 0.11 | 2.85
